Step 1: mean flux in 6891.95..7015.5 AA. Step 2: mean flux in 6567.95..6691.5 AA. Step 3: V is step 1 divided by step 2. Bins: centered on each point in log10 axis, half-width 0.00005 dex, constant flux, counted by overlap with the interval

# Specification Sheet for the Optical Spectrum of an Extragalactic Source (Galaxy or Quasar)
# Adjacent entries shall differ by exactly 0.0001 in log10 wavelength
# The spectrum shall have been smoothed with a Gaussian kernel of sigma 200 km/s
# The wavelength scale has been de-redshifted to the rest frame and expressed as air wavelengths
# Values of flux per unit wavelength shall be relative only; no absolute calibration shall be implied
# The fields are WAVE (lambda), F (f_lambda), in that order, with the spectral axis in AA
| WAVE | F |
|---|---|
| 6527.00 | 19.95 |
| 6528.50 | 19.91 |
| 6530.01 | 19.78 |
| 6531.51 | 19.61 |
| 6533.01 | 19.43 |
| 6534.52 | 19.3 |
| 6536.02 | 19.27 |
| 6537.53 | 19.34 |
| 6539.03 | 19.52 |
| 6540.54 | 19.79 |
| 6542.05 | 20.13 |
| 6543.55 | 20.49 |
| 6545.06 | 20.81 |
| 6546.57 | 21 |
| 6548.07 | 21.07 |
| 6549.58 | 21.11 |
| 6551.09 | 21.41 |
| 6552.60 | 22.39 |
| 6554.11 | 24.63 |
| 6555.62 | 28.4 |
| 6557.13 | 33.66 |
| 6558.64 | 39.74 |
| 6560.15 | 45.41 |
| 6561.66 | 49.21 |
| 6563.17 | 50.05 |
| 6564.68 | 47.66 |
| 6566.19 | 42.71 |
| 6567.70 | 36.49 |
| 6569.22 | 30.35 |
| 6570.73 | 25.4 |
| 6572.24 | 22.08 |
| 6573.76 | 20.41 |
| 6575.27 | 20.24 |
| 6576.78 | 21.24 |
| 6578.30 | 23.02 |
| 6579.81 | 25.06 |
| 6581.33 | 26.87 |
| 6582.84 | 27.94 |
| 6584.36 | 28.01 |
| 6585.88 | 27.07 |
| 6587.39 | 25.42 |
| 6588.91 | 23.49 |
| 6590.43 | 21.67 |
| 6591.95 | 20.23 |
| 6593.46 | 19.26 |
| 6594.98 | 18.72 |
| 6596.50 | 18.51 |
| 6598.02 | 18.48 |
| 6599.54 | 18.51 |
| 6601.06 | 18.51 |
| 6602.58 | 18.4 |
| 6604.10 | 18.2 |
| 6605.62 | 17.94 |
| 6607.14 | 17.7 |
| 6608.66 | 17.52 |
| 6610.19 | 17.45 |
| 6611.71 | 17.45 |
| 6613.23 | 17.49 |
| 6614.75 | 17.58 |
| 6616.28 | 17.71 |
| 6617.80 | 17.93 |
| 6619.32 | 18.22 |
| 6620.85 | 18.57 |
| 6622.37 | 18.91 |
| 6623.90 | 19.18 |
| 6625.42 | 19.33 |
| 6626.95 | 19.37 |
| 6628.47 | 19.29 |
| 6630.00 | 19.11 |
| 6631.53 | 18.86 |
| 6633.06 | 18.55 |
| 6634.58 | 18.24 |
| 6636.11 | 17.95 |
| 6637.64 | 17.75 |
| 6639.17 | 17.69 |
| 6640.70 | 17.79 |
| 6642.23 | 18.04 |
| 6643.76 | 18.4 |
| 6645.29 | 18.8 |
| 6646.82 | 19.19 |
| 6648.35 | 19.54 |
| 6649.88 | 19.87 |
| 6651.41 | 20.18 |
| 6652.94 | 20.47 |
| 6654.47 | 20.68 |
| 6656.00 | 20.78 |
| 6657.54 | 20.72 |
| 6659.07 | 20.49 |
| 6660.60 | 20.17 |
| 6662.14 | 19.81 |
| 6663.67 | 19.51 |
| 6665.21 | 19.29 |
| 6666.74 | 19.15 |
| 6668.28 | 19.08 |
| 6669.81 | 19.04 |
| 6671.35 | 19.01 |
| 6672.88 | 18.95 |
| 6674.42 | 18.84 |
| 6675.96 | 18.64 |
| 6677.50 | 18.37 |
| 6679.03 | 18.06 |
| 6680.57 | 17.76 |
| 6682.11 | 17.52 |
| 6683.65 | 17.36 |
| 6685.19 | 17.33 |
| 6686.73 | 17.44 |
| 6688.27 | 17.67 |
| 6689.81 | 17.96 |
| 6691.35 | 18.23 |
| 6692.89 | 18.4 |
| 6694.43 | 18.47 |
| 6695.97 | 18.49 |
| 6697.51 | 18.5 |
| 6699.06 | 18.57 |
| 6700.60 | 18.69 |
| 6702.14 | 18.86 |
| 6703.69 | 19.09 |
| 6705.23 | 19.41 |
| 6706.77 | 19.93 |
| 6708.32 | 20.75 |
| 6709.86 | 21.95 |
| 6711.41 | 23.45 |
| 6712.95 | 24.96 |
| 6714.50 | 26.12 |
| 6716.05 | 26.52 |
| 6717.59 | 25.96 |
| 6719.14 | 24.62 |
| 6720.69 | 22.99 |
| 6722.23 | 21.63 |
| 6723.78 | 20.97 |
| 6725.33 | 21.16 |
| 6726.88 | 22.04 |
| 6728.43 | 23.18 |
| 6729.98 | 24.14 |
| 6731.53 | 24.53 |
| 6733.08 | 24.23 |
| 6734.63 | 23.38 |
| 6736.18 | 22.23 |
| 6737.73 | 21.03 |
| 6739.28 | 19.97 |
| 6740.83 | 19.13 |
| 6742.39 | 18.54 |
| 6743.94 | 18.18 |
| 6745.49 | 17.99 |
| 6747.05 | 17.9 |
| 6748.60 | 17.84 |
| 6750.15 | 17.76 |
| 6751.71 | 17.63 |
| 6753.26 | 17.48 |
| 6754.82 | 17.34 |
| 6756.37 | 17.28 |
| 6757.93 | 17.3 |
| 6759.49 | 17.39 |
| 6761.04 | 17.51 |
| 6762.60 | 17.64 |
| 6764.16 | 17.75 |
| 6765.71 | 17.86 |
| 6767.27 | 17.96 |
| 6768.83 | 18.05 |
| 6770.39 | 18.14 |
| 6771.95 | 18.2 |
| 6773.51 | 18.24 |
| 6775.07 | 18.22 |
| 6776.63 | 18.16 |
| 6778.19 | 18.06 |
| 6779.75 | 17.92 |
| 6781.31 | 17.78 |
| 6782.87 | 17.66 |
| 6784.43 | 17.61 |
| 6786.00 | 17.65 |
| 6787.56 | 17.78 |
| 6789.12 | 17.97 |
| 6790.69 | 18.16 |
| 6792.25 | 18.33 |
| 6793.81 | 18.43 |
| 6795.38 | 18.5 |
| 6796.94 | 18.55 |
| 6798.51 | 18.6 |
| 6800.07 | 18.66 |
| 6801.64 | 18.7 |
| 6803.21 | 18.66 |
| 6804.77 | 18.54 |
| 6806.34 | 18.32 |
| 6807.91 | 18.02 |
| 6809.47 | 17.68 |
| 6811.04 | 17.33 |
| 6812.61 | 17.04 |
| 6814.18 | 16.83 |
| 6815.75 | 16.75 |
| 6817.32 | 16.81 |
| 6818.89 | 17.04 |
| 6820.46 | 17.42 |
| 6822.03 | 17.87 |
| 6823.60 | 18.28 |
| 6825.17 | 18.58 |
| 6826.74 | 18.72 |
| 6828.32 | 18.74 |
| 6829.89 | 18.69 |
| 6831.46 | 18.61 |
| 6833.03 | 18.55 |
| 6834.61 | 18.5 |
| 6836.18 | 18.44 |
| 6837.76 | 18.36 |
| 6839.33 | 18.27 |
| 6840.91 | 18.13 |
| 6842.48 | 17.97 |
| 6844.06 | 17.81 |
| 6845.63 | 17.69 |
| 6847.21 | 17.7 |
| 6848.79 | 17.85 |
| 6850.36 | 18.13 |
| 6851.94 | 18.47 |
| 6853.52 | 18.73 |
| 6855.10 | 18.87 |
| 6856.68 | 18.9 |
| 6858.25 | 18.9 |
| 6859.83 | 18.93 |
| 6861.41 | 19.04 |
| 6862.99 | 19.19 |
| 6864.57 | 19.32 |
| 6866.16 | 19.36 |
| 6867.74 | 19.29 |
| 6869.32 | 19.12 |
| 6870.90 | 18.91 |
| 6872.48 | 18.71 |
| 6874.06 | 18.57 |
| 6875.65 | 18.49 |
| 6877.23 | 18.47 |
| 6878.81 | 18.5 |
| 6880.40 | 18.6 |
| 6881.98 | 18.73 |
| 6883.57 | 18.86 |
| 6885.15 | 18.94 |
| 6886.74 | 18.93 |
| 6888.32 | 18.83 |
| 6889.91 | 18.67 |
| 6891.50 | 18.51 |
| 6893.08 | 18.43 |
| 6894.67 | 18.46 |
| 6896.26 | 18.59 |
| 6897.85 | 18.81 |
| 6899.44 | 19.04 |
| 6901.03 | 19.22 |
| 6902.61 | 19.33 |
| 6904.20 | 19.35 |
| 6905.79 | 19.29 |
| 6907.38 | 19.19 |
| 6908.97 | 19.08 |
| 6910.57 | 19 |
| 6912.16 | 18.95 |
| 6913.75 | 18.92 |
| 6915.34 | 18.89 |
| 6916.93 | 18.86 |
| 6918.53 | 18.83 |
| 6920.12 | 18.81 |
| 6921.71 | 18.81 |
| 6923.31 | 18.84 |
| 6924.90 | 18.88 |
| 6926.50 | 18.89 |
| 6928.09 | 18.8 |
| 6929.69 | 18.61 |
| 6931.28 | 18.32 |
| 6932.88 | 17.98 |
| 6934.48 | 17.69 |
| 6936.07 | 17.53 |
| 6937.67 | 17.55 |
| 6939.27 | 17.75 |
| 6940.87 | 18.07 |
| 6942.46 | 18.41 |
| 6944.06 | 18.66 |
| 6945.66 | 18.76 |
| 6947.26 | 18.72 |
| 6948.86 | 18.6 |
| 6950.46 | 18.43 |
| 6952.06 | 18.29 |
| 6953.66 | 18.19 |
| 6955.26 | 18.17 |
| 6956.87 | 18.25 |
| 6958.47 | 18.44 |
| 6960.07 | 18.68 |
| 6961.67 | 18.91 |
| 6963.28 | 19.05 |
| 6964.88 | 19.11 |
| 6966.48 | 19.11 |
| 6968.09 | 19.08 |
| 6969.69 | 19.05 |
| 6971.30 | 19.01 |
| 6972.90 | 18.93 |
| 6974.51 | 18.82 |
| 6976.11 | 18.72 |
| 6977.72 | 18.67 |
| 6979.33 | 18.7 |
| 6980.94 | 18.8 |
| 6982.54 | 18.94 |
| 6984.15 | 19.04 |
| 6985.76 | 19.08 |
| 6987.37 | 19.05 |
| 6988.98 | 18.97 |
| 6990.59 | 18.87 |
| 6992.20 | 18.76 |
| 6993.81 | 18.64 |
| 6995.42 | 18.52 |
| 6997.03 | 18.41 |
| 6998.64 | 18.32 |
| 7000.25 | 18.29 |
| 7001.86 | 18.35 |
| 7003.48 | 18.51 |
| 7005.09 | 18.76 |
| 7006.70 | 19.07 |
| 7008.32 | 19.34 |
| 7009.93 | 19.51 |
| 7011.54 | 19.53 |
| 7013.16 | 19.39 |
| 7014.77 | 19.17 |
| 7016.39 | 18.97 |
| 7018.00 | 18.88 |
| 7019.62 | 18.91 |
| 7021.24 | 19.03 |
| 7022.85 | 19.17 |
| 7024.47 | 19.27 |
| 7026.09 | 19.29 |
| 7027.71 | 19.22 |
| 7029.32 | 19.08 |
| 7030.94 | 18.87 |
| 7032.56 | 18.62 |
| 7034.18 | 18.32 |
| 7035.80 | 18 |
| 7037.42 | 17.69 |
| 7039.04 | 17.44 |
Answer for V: 0.94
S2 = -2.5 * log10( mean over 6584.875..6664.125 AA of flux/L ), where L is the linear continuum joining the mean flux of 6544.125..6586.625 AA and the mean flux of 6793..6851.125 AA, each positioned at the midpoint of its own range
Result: 0.36 mag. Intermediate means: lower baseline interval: 29.4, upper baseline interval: 18.1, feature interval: 19.3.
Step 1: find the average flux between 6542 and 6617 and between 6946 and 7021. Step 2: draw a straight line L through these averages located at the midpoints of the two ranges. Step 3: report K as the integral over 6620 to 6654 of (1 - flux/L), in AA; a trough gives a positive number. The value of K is 7.3 AA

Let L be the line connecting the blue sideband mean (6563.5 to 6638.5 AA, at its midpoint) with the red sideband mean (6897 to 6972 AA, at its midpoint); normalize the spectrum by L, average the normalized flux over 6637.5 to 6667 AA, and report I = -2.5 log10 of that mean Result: 0.103 mag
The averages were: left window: 21.9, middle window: 19.5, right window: 18.7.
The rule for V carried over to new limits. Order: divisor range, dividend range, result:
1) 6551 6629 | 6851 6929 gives 0.77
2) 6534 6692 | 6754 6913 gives 0.84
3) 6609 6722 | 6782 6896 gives 0.94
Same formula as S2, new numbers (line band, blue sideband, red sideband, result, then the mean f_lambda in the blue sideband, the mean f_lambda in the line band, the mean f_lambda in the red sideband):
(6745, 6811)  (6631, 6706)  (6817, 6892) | 0.04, 18.8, 18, 18.5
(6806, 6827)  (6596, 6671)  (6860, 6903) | 0.07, 18.8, 17.6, 18.8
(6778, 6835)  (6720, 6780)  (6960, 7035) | 0.07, 19.4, 18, 18.9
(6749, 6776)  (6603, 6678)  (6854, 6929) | 0.07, 18.8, 17.8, 18.9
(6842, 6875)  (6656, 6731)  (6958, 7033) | 0.05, 20.2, 18.6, 18.9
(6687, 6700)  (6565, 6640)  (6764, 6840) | 0.09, 21.3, 18.3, 18.1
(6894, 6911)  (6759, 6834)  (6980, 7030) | -0.03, 18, 19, 18.9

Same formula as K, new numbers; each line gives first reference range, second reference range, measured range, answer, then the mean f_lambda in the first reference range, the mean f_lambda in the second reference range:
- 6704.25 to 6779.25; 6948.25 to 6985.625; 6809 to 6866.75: 4.1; 20.2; 18.7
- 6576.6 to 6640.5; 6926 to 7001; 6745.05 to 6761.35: 1.5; 19.9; 18.6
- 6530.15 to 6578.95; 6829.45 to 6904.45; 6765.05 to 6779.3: 2.1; 27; 18.7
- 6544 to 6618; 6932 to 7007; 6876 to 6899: 1.5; 24.9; 18.6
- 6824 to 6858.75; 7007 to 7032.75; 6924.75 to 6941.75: 0.6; 18.4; 19.2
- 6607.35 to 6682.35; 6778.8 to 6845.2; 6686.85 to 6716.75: -2.7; 18.8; 18.1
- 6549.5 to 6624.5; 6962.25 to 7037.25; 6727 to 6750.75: 1.9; 24.7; 18.9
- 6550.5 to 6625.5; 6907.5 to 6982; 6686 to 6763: 7.2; 24.7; 18.6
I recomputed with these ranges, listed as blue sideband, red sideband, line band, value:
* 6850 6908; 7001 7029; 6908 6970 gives 0.02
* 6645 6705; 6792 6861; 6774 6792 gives 0.03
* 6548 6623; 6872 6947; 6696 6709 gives 0.18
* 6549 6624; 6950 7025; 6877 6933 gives 0.07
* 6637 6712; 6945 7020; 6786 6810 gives 0.04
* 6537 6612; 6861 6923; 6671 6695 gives 0.26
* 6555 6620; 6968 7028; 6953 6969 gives 0.04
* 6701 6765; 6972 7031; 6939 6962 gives 0.05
